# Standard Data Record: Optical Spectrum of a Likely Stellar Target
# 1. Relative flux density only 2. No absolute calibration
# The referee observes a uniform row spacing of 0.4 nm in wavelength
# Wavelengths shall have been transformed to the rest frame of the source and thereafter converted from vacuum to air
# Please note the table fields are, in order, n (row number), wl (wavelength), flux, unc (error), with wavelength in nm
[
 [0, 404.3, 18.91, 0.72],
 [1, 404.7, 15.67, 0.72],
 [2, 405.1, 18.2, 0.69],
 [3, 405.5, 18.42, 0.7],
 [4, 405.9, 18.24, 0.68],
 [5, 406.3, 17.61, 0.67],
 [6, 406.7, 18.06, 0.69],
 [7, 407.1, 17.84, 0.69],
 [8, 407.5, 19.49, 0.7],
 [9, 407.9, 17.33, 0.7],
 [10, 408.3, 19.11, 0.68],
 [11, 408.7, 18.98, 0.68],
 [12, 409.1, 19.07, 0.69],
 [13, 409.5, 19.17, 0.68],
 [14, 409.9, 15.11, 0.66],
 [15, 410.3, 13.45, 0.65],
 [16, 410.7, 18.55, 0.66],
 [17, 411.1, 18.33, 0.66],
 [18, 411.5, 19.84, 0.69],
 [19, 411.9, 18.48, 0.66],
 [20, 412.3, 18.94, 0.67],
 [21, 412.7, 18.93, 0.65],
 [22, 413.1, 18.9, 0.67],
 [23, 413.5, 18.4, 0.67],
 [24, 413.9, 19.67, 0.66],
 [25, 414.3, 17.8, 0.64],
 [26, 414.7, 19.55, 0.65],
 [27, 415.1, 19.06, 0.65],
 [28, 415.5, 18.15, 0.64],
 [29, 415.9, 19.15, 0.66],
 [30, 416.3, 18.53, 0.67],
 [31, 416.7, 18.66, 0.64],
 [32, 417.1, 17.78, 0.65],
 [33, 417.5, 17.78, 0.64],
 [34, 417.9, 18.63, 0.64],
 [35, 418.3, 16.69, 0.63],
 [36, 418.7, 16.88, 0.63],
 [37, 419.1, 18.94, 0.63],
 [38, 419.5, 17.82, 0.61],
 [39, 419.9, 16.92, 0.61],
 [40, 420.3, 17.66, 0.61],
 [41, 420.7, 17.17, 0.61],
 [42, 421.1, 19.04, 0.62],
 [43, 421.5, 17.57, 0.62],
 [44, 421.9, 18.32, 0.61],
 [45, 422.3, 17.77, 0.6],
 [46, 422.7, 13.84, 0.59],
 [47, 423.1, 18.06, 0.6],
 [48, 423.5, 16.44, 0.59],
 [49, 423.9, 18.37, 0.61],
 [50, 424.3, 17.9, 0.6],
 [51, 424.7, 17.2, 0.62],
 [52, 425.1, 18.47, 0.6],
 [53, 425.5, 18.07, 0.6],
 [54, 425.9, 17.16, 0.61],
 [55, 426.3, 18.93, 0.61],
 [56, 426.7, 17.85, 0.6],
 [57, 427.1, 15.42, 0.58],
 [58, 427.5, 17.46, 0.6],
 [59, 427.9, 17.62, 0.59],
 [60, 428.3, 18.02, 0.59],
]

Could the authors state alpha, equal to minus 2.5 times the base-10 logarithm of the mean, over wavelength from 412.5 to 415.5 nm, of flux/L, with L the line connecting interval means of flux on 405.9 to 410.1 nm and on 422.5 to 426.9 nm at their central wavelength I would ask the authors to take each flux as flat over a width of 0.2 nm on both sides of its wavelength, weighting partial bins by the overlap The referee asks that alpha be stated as -0.054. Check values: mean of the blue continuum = 18.2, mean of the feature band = 18.9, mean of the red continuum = 17.5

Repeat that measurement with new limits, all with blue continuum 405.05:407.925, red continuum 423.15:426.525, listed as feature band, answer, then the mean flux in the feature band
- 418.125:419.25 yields 0.03 mag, 17.5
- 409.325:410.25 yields 0.10 mag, 16.5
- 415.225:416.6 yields -0.04 mag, 18.6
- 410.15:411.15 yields 0.09 mag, 16.7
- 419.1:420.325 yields 0.02 mag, 17.7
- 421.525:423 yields 0.06 mag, 16.8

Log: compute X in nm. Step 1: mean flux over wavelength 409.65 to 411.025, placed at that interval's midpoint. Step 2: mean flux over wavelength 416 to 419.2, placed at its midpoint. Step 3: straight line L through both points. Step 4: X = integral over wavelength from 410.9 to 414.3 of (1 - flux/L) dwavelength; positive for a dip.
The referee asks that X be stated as -0.45 nm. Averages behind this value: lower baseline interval 16.1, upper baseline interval 18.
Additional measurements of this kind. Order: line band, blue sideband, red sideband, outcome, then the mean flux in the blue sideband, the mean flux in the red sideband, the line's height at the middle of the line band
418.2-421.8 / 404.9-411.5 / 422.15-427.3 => -0.03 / 18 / 17.3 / 17.5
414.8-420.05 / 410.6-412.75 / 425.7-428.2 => 0.06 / 18.9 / 17.4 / 18.3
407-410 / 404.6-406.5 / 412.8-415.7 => -0.05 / 17.7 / 18.8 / 18.1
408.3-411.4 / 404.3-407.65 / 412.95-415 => 0.12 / 18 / 18.9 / 18.4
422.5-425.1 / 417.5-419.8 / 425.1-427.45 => 0.08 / 17.8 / 17.6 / 17.6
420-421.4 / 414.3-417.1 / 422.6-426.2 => 0.01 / 18.7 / 17.4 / 18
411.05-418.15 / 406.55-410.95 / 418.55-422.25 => -0.34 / 17.8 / 17.8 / 17.8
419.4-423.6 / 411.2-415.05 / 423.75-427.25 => 0.18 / 18.9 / 17.7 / 18.1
